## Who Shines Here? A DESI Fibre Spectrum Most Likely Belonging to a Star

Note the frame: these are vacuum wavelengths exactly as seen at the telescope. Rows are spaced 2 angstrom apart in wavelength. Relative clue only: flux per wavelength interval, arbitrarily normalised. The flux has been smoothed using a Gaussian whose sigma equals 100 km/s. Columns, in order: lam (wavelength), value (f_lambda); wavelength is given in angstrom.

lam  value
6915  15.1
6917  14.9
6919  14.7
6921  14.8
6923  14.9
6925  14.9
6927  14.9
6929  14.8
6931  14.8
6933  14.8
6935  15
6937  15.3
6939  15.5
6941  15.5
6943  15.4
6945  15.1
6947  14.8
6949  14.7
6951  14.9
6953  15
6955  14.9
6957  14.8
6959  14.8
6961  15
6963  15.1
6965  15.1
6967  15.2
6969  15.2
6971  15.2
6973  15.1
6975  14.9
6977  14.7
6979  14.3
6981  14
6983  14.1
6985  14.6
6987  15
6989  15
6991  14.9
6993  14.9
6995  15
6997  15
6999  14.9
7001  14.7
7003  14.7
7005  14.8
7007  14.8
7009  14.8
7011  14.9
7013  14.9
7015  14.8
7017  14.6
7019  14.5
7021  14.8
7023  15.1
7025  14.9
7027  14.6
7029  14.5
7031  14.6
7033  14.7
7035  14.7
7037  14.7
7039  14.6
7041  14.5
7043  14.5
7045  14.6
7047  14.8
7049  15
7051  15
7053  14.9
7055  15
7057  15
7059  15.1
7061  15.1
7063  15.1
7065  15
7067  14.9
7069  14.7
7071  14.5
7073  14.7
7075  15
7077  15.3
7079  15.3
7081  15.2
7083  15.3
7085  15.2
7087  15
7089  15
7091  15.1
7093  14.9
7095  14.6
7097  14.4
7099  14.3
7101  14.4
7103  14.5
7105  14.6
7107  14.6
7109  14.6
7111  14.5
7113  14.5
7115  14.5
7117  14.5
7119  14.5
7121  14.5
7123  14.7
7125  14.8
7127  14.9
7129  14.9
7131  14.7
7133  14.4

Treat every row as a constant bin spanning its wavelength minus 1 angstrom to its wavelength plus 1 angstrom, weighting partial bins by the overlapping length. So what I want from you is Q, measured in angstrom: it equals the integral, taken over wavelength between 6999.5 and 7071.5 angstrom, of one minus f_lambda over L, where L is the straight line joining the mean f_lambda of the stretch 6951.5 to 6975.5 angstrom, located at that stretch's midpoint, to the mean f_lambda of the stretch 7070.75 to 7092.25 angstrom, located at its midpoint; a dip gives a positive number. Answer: 1.3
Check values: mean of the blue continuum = 15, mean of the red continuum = 15.1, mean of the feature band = 14.8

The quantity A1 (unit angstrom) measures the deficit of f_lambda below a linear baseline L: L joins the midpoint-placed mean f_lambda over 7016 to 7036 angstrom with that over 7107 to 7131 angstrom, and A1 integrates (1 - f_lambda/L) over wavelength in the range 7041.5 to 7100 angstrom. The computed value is -1.0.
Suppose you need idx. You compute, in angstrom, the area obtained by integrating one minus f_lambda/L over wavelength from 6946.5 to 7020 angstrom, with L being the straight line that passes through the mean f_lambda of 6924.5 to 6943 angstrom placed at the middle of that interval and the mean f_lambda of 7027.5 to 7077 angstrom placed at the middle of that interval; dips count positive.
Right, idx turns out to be 0.68 angstrom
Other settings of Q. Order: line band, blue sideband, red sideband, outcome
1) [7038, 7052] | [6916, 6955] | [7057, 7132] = 0.13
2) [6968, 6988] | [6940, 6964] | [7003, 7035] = 0.26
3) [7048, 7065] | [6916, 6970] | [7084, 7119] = -0.31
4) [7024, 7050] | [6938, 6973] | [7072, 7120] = 0.40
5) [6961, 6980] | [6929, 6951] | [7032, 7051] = -0.03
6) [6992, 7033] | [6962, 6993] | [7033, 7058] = 0.03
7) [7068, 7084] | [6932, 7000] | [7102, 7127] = -0.36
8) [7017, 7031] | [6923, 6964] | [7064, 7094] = 0.27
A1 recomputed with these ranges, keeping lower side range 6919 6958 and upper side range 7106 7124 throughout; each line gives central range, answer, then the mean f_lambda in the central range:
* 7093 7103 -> 0.1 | 14.5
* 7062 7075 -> -0.2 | 14.8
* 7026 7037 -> 0.1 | 14.6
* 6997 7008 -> 0.0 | 14.8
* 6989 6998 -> -0.1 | 15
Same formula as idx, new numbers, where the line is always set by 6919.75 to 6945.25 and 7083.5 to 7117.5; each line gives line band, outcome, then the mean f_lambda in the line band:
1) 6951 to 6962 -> 0.1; 14.9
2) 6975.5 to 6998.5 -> 0.4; 14.7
